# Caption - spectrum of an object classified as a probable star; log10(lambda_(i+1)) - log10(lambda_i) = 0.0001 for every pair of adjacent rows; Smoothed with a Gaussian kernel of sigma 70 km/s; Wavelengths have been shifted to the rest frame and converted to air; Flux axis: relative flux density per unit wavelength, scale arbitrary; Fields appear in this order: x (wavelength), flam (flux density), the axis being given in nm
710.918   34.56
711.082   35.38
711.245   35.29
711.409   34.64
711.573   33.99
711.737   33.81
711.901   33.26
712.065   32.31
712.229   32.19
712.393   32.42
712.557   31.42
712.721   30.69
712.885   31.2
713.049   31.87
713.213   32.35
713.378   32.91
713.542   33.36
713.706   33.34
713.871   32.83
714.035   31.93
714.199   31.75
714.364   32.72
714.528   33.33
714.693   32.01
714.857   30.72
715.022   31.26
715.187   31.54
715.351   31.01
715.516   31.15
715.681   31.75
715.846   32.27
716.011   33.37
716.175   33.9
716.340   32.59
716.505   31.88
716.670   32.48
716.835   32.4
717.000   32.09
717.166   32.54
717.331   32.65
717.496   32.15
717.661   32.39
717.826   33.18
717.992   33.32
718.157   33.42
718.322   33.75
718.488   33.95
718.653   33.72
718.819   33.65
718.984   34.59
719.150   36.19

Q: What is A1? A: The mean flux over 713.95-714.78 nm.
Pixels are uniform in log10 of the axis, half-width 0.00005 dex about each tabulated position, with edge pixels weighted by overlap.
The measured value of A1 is 32.4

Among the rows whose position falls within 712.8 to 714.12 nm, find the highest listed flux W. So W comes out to 33.36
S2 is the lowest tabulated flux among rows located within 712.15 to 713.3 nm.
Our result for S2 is 30.69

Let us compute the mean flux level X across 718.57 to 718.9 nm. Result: 33.7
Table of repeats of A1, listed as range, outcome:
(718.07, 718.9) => 33.7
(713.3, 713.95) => 33.1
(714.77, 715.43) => 31.2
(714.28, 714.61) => 33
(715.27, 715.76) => 31.3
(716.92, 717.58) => 32.3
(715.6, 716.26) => 32.8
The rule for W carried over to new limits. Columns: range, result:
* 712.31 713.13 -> 32.42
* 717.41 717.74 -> 32.39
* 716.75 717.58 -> 32.65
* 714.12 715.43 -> 33.33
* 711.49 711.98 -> 33.99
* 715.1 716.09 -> 33.37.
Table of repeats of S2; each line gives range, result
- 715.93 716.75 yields 31.88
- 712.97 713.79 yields 31.87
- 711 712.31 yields 32.19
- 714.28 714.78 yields 32.01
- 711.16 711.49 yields 34.64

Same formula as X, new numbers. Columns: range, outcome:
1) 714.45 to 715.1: 31.8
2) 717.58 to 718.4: 33.2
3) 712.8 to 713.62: 32.3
